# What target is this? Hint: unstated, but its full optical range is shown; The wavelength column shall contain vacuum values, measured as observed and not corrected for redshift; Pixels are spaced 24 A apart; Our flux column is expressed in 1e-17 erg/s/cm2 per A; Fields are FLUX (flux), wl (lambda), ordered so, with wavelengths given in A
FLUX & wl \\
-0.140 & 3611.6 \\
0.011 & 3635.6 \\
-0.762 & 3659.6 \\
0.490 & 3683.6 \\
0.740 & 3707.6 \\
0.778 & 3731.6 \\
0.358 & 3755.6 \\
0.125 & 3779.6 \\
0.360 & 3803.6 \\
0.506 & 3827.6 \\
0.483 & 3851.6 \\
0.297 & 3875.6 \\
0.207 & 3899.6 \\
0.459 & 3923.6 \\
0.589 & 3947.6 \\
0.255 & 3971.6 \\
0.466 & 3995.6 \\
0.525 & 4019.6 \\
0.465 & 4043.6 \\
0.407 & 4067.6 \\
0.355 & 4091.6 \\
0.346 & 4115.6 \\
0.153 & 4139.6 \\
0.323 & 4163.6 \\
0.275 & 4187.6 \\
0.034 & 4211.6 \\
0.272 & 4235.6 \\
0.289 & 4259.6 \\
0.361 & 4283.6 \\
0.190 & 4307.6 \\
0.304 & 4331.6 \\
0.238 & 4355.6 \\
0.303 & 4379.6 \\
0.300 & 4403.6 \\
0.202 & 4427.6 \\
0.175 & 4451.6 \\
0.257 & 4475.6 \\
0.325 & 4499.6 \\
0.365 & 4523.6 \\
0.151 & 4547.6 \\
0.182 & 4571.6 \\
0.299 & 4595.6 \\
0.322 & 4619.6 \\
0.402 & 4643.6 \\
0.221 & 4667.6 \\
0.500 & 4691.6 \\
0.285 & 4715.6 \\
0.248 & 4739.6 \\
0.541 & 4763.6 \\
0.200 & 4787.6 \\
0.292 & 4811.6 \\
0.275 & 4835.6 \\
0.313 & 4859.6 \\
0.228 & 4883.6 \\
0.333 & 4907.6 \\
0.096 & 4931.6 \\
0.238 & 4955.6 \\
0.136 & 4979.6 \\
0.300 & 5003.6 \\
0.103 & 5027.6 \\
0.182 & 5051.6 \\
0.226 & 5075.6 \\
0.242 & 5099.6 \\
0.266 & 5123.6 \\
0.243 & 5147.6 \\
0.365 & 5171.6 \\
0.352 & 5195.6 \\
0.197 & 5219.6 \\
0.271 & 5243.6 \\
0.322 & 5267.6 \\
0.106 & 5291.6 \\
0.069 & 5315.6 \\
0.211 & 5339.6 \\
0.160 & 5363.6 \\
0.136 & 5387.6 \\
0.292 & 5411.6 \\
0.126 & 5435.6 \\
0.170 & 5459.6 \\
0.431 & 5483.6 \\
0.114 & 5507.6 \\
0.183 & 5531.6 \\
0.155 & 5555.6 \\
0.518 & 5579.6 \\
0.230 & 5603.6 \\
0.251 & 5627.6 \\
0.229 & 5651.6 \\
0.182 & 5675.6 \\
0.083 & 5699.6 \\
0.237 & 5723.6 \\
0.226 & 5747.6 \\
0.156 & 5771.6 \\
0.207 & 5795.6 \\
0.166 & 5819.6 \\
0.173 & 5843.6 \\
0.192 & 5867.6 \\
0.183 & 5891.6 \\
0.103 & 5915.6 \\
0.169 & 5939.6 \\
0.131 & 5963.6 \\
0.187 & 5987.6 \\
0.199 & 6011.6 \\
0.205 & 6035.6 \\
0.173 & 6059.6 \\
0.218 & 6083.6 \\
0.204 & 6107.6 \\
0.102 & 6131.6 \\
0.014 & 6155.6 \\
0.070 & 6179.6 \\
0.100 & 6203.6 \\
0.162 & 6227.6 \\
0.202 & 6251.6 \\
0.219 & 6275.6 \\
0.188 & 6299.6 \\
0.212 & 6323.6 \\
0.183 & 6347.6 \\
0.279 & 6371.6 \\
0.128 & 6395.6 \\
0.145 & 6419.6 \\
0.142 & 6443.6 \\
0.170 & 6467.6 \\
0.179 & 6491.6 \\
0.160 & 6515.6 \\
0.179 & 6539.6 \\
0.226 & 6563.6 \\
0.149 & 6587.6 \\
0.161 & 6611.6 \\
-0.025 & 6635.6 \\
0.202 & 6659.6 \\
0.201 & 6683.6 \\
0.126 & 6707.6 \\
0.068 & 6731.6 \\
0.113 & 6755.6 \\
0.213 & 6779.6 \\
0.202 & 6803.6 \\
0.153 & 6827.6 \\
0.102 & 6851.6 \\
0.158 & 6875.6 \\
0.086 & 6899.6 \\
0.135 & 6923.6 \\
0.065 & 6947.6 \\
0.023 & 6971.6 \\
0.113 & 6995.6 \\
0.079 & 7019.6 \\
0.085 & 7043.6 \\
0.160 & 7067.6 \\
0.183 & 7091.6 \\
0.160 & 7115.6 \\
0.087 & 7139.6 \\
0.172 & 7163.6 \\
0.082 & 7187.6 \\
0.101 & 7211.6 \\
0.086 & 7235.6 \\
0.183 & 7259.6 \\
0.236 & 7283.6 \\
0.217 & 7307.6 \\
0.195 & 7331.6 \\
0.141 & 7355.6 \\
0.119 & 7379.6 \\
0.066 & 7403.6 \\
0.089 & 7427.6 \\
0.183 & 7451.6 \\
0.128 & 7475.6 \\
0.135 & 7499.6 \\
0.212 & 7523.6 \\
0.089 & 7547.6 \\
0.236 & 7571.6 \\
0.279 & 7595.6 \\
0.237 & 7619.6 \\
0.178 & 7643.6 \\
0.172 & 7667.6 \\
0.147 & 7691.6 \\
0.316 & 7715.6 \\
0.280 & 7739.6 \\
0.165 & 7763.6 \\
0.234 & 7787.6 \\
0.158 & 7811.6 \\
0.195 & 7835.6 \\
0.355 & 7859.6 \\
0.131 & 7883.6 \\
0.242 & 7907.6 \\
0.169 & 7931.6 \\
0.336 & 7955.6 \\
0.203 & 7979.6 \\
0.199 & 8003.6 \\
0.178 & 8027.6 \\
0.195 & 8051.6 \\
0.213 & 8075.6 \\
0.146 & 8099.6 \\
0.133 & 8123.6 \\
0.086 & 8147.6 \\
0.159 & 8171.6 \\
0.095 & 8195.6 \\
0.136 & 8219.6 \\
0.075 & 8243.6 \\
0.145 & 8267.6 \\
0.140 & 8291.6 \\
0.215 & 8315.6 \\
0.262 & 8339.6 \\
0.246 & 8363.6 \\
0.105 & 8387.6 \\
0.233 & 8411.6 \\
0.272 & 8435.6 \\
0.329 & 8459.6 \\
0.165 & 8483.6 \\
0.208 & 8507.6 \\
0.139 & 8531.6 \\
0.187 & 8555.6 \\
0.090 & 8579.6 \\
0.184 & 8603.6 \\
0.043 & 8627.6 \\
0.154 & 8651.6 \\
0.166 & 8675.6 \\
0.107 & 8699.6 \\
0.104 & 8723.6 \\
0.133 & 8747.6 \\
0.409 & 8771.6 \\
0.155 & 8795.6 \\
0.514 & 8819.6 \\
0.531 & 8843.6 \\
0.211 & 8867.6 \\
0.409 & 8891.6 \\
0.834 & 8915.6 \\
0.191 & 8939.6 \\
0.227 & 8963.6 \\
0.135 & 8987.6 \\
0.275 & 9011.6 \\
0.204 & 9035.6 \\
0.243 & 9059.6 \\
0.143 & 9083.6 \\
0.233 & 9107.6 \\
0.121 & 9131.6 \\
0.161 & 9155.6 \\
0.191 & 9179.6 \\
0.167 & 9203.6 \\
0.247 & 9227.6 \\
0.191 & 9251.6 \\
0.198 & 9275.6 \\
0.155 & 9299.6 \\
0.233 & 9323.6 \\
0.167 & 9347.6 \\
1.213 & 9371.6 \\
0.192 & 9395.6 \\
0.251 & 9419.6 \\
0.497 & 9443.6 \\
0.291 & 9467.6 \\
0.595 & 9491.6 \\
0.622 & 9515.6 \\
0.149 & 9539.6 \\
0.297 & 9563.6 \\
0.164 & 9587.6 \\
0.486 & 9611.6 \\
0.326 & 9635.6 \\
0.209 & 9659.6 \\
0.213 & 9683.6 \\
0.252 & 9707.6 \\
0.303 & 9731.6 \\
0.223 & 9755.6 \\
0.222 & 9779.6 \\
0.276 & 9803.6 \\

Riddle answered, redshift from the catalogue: 1.370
